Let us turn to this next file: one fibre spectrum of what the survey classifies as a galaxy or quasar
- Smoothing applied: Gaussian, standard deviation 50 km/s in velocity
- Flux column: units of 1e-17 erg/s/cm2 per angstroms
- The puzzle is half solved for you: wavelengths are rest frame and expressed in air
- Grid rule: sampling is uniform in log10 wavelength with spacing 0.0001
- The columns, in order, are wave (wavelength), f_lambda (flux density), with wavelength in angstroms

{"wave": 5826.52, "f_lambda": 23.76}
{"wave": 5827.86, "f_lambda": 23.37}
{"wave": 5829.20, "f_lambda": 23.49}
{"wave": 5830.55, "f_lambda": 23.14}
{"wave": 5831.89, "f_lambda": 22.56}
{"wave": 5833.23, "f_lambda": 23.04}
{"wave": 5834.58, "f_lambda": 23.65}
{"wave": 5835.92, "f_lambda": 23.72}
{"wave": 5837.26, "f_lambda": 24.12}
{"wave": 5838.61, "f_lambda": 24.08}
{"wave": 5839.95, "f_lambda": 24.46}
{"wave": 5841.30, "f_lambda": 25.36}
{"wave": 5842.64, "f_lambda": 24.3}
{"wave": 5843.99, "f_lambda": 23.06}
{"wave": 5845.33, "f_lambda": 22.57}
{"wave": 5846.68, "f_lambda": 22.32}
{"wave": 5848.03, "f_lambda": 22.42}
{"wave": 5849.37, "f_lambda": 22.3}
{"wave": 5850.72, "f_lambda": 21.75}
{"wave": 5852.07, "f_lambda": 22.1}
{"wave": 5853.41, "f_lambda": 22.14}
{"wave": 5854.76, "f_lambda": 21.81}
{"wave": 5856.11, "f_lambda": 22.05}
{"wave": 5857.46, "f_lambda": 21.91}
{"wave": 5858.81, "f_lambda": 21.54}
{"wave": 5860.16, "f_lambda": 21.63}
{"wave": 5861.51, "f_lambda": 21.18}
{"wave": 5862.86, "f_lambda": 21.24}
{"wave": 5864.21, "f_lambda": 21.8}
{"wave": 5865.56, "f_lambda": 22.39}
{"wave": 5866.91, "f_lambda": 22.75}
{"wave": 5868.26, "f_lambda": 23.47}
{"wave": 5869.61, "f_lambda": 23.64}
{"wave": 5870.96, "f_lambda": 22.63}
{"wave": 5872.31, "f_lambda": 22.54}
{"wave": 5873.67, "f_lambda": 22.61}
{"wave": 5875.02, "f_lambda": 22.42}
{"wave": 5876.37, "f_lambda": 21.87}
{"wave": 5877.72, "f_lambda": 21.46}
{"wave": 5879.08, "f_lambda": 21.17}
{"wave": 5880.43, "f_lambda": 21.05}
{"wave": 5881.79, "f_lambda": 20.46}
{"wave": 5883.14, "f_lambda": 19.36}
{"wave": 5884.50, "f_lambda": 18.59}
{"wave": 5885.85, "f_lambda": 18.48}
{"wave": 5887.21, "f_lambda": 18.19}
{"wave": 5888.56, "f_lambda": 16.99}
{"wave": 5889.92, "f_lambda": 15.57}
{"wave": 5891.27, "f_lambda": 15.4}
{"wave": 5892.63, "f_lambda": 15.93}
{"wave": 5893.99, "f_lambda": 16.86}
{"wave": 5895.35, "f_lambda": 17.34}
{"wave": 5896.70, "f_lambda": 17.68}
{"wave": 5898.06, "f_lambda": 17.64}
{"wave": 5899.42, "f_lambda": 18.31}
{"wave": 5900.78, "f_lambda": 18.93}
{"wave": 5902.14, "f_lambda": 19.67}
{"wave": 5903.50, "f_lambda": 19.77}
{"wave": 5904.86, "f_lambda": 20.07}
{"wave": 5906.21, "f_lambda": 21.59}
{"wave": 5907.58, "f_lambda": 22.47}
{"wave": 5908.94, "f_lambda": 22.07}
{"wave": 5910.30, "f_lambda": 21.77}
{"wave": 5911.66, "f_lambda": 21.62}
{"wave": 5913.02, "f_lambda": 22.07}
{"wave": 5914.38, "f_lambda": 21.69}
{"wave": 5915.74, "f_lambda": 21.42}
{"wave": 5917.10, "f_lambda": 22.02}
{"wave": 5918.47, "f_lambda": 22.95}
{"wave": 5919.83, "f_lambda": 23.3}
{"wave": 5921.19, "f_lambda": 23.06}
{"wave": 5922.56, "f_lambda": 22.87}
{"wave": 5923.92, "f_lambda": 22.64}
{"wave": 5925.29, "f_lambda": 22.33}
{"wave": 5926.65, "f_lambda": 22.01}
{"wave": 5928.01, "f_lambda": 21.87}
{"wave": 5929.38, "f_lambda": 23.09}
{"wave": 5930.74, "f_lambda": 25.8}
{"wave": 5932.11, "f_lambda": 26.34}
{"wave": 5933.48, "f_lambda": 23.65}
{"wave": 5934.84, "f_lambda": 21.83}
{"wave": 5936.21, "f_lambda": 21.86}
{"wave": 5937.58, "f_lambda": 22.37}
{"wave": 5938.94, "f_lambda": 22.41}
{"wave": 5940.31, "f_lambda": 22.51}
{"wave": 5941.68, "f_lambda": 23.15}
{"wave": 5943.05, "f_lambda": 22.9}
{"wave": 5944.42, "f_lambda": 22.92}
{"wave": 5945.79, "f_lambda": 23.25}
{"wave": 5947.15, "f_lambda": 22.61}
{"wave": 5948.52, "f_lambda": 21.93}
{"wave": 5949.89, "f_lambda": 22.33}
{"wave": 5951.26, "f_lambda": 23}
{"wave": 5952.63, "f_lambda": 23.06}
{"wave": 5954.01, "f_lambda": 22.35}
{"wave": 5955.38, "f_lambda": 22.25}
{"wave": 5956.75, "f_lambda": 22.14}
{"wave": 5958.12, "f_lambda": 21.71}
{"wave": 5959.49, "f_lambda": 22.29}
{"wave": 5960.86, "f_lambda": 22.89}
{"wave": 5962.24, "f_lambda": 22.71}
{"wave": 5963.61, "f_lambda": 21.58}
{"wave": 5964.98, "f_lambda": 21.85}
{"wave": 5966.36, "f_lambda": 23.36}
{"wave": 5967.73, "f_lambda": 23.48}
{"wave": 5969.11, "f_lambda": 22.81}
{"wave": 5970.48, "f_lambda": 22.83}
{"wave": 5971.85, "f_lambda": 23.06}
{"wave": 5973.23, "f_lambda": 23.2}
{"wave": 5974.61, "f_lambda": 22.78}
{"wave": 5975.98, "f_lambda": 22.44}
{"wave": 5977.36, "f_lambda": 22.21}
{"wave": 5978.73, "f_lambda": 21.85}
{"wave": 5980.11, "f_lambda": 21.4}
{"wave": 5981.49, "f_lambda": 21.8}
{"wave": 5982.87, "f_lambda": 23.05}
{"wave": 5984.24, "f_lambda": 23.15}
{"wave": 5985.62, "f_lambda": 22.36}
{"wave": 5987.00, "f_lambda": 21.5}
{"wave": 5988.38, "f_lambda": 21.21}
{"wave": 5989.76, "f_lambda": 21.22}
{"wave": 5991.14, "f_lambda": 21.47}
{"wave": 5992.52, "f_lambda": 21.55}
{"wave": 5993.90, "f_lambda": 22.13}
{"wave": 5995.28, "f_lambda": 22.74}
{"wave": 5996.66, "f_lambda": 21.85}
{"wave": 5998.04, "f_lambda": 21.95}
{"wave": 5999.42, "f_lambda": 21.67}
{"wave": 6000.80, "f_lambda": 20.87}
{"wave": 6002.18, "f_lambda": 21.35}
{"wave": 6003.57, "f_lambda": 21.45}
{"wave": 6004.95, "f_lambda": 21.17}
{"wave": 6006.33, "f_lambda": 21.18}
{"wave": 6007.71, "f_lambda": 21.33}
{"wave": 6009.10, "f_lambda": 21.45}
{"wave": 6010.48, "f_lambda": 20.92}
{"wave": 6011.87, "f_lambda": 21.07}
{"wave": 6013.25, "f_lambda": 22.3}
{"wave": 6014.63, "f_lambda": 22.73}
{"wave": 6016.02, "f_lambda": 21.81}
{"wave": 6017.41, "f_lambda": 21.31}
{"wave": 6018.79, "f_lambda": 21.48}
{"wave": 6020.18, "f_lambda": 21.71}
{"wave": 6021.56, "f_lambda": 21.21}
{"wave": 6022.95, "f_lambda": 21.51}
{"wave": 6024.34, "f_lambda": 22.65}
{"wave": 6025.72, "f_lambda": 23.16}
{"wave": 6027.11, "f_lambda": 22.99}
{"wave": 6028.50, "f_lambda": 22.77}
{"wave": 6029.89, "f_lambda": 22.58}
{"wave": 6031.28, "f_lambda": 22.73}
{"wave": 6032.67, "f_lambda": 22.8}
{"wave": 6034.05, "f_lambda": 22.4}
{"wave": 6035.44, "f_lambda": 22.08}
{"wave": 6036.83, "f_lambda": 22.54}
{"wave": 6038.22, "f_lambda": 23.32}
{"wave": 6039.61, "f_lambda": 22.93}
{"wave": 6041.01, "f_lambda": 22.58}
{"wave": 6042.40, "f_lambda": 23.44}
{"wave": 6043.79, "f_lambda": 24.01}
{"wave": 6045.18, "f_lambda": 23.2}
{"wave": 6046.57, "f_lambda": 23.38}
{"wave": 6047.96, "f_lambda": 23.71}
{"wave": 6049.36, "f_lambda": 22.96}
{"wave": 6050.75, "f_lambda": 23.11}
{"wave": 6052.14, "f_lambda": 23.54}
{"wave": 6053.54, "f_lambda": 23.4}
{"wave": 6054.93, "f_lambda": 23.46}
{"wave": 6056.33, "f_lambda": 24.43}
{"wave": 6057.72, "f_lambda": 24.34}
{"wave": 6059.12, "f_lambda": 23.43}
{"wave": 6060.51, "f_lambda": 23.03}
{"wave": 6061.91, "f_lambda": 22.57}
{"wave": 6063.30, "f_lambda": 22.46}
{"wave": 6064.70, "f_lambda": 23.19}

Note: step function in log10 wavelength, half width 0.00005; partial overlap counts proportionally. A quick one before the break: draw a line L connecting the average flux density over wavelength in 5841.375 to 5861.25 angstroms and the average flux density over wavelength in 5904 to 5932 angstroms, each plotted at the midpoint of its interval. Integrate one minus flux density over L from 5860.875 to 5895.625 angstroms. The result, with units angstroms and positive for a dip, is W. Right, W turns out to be 3.3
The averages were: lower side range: 22.3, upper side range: 22.4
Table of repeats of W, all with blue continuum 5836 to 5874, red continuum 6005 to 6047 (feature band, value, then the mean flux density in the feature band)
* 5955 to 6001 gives 0.4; 22.2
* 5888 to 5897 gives 2.4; 16.5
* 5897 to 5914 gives 1.6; 20.5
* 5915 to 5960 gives -0.5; 22.7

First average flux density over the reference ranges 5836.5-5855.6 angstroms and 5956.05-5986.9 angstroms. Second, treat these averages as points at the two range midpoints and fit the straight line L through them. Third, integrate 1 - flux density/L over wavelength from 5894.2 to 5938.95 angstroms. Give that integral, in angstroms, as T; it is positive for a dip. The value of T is 2.23 angstroms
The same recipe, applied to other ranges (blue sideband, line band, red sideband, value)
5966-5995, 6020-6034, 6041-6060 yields 0.4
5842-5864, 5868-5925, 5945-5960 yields 4.6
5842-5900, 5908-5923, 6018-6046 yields -0.7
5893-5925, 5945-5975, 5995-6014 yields -2.1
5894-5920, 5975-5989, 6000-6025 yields -0.6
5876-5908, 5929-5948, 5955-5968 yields -1.7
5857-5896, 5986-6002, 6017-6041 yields 0.2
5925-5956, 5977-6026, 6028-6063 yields 2.7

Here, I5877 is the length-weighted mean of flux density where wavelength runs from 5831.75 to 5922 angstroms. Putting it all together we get 21.3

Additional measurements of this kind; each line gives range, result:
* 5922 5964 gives 22.7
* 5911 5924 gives 22.4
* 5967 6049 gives 22.2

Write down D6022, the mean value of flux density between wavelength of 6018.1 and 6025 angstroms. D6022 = 21.7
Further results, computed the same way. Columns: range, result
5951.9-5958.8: 22.3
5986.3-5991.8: 21.3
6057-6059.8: 23.9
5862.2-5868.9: 22.3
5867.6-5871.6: 23.3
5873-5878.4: 22.1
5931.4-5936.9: 23.4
